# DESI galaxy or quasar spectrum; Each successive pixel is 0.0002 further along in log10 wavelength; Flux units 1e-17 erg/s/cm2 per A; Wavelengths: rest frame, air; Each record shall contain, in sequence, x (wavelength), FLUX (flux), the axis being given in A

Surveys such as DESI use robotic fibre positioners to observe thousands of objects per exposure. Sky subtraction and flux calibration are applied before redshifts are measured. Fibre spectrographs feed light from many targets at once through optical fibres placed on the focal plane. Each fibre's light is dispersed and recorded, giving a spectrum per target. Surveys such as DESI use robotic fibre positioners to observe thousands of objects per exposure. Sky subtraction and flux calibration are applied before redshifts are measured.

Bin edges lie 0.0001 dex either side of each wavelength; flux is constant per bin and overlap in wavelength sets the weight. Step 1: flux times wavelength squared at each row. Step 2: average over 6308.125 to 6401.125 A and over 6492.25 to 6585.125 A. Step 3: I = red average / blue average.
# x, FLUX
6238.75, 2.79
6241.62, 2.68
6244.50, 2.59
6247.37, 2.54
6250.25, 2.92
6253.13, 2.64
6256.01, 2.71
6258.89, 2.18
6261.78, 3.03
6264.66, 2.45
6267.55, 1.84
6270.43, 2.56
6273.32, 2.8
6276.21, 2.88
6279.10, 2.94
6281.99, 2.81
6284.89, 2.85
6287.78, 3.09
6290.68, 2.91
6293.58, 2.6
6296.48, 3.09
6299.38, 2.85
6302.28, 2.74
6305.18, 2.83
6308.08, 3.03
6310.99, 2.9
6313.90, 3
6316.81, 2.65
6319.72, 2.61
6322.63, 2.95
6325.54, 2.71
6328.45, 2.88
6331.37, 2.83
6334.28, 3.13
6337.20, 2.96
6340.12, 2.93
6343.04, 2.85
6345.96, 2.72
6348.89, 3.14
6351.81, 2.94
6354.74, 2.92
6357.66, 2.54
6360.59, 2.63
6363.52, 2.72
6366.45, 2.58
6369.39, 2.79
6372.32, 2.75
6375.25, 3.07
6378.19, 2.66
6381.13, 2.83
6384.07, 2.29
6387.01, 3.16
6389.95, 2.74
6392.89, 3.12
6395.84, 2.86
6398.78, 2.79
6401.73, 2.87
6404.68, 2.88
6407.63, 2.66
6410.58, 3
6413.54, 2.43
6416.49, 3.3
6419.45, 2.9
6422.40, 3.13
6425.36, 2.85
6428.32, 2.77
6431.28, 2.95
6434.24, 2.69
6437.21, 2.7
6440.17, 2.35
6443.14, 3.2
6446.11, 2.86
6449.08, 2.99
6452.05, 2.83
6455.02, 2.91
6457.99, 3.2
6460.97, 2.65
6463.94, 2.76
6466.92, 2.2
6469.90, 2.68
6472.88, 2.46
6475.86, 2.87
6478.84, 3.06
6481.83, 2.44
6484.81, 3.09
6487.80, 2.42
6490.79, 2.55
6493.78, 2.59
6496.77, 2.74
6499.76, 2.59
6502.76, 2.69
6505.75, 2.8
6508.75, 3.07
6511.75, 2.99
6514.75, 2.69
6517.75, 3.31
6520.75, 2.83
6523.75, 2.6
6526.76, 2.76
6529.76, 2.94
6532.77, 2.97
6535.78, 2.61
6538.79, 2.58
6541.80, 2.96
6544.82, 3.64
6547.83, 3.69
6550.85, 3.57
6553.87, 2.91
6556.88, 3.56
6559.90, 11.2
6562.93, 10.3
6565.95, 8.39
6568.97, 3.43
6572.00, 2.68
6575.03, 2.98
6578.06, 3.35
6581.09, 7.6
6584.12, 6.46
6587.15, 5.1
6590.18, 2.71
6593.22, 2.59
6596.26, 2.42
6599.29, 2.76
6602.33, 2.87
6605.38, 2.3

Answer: 1.5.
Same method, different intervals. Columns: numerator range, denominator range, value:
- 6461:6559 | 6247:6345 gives 1.12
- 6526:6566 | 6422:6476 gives 1.66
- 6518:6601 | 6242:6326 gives 1.63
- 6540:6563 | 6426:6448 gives 1.81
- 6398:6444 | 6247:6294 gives 1.10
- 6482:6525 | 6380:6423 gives 1.00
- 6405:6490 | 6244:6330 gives 1.07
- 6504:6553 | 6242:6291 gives 1.21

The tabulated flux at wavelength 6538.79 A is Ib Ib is 2.58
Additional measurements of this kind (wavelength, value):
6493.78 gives 2.59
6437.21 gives 2.7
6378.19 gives 2.66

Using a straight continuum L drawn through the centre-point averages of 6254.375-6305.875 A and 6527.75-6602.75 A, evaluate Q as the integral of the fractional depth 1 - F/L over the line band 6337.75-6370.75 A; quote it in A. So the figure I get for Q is 3.4 A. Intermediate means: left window 2.73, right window 4.26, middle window 2.8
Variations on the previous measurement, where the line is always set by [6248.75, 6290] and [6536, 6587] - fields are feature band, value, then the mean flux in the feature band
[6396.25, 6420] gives 5.7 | 2.85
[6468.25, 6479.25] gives 3.9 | 2.73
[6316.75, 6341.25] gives 2.2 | 2.86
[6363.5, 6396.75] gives 6.9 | 2.8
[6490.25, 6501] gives 4.3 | 2.63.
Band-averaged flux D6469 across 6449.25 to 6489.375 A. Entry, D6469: 2.74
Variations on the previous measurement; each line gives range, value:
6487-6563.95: 3.49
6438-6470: 2.79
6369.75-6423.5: 2.85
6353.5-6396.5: 2.78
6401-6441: 2.83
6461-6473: 2.55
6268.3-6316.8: 2.85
